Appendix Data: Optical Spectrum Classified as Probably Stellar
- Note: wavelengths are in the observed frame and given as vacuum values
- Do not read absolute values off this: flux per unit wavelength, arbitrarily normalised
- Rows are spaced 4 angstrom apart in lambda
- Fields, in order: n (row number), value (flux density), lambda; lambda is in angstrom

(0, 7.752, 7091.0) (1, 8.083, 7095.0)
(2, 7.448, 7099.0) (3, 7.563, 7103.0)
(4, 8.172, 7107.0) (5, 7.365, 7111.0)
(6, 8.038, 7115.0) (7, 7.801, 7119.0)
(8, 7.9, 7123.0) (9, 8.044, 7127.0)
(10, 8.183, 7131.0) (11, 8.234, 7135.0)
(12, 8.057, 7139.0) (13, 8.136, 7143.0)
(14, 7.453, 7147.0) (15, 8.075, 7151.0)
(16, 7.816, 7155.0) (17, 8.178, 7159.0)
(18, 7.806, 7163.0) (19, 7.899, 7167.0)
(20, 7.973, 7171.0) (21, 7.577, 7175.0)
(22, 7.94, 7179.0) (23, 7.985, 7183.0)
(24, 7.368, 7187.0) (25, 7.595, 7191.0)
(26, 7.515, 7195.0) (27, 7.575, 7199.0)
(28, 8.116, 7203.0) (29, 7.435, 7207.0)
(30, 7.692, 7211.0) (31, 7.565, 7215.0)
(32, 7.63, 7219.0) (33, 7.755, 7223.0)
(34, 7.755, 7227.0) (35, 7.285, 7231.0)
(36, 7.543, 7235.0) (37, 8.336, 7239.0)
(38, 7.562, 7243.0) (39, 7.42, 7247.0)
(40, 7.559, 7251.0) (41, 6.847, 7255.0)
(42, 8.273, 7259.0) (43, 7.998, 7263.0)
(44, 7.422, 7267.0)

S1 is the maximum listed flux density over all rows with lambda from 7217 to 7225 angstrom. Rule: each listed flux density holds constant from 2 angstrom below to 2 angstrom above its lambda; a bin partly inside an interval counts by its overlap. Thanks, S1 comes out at 7.755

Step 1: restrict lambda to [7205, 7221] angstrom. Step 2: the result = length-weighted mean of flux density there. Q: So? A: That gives 7.58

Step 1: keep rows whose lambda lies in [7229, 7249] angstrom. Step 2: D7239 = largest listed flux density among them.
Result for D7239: 8.336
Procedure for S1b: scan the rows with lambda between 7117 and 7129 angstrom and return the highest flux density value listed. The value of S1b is 8.044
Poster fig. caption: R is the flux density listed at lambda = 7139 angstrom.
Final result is 8.057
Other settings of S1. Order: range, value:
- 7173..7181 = 7.94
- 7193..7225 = 8.116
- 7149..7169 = 8.178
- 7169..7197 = 7.985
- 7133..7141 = 8.234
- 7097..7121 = 8.172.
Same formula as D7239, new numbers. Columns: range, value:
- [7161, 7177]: 7.973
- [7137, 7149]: 8.136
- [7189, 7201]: 7.595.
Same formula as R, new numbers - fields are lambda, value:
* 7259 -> 8.273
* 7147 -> 7.453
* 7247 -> 7.42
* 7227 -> 7.755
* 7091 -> 7.752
